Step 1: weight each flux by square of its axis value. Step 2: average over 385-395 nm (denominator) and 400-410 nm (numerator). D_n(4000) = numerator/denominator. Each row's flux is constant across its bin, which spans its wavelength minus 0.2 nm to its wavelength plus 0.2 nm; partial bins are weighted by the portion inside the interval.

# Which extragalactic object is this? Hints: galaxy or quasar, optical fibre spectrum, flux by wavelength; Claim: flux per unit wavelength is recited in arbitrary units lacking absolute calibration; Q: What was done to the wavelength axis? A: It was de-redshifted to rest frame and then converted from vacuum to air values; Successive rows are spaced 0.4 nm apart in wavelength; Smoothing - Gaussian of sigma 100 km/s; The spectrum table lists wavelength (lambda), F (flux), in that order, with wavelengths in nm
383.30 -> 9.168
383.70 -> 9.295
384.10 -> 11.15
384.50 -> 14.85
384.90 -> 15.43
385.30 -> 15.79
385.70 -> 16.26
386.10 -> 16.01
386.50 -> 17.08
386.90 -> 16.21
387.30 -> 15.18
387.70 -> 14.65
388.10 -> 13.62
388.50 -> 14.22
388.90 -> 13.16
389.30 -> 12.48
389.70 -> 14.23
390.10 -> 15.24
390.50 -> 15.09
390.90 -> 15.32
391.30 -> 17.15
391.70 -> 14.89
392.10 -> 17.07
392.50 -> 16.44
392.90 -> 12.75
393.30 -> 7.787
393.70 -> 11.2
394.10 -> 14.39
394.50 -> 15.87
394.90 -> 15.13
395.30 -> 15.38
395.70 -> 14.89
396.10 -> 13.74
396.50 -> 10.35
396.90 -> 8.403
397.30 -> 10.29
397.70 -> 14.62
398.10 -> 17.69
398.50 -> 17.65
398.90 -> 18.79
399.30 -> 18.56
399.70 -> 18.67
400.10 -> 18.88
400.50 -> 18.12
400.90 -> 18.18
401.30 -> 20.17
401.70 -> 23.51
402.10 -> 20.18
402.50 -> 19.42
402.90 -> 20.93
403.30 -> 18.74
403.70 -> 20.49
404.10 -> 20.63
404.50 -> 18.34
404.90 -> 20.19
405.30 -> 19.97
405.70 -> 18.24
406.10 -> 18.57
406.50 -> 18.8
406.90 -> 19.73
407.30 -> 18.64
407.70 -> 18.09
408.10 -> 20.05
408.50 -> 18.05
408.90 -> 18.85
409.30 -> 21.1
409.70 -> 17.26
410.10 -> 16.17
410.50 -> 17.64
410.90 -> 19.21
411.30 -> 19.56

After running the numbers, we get 1.42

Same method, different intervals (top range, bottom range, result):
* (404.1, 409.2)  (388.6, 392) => 1.40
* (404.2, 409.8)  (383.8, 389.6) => 1.44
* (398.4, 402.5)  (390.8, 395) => 1.40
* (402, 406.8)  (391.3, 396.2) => 1.44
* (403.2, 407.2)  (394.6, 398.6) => 1.47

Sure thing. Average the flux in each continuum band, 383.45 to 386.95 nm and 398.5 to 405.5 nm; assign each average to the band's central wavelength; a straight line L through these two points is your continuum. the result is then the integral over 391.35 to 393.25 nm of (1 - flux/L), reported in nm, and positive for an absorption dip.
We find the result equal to 0.21 nm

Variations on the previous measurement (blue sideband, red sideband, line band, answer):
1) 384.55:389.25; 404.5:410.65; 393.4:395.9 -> 0.35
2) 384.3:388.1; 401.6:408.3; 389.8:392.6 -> 0.15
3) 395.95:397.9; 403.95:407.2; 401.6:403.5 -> -0.45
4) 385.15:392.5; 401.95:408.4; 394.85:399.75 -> 0.74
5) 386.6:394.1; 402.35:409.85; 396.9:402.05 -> -0.11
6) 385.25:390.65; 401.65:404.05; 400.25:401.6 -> 0.03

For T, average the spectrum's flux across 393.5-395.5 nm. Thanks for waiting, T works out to 14.4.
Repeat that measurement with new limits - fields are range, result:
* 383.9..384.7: 13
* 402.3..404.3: 20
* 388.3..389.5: 13.3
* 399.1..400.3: 18.7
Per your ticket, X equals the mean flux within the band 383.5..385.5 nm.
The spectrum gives 13.3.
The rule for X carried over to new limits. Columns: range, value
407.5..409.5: 19.2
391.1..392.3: 16.4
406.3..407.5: 19.1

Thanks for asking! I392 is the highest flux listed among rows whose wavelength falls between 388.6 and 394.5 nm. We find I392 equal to 17.15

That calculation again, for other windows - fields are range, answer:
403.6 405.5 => 20.63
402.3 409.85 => 21.1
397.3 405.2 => 23.51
